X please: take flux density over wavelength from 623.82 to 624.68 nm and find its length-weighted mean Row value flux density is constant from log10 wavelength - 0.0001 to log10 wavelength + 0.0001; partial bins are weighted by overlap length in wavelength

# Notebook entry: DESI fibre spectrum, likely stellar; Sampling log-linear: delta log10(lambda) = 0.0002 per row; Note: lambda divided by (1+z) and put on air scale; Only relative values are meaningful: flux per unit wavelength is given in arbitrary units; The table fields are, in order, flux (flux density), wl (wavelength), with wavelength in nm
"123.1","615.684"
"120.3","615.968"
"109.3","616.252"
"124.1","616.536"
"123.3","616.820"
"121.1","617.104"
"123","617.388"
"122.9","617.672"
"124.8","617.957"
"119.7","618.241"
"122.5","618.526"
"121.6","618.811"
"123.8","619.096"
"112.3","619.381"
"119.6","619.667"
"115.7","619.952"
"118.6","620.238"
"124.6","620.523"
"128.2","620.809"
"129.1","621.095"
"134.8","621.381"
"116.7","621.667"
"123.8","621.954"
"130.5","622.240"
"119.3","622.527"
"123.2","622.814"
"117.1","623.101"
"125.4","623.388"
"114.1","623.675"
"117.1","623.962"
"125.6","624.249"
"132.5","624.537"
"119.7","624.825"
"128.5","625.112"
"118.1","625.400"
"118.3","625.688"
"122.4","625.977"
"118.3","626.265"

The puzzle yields 125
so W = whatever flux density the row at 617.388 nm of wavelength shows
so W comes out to 123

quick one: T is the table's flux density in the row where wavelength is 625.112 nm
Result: 128.5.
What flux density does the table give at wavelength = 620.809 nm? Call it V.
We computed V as 128.2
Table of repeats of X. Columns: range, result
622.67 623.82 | 120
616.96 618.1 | 123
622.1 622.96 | 124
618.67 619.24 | 123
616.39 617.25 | 123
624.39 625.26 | 127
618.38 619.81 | 120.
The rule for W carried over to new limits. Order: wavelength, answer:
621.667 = 116.7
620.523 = 124.6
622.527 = 119.3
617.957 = 124.8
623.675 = 114.1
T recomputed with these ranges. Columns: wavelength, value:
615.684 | 123.1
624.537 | 132.5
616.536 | 124.1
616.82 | 123.3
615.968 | 120.3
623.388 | 125.4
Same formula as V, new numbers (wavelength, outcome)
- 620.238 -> 118.6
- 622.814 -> 123.2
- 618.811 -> 121.6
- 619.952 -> 115.7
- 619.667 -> 119.6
